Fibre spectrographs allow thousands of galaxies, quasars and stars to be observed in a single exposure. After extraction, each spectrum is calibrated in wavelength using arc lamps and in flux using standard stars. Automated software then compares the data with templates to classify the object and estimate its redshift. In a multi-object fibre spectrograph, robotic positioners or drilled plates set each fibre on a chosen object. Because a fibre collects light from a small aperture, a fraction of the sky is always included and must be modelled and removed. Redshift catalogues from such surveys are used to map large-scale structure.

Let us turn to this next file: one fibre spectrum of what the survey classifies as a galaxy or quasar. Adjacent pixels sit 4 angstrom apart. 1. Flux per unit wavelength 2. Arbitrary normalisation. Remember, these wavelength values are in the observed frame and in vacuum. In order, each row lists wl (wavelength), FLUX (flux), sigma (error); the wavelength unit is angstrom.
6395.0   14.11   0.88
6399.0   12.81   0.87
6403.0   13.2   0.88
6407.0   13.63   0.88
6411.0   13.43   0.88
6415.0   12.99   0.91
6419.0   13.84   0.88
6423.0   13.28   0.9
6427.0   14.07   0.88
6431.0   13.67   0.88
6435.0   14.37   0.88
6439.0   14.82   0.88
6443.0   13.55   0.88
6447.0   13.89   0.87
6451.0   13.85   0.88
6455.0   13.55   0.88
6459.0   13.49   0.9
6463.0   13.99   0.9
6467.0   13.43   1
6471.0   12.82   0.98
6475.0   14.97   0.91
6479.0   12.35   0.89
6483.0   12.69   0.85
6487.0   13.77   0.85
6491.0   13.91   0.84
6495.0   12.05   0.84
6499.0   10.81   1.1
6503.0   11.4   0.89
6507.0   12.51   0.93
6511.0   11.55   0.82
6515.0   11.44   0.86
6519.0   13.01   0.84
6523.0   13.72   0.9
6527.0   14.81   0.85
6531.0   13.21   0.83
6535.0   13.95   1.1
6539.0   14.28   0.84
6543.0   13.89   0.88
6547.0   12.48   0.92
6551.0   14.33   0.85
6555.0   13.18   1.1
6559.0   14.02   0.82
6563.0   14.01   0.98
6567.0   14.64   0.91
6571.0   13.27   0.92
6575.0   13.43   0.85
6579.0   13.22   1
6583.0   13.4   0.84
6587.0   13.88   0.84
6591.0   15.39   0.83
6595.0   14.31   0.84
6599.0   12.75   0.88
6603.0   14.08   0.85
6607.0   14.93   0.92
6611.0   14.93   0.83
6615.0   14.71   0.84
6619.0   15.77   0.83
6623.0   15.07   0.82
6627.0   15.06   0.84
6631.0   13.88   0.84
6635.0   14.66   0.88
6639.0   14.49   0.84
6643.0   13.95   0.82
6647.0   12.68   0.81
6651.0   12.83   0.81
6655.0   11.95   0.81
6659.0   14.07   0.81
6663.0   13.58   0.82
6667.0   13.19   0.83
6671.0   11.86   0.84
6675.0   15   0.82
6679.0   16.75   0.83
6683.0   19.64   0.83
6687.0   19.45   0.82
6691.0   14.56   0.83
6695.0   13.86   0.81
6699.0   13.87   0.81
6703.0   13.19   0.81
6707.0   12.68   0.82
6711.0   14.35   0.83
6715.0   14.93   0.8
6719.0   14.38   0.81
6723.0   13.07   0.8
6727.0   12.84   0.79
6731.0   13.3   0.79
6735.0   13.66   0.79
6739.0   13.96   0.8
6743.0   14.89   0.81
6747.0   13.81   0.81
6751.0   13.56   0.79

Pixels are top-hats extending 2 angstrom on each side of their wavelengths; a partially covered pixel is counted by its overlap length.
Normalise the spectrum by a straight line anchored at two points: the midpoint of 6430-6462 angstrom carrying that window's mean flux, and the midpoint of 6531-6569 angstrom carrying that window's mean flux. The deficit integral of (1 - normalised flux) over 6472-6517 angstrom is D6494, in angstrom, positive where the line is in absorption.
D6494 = 4.44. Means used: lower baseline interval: 13.9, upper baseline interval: 13.8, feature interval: 12.5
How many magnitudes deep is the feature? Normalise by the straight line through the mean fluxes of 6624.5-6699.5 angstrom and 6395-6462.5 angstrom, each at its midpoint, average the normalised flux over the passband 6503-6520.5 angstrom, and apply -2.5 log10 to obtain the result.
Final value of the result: 0.16 mag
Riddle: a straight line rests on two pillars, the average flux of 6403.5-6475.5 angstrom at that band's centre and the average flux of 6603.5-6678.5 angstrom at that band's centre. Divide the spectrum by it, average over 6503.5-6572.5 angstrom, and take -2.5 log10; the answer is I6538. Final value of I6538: 0.04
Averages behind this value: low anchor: 13.7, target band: 13.4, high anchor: 14.1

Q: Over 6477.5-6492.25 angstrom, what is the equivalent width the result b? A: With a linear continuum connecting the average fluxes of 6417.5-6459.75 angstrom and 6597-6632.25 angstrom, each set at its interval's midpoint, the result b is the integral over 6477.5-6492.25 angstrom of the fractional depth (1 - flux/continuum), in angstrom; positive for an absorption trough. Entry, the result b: 0.9 angstrom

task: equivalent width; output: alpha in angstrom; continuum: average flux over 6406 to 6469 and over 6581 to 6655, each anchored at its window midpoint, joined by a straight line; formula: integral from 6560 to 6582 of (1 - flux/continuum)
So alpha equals 0.6 angstrom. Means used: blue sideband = 13.7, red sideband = 14.2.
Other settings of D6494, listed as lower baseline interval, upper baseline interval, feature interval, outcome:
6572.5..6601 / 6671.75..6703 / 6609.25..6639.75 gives -0.7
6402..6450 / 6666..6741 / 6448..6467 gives 0.2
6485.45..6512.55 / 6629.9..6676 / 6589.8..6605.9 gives -1.3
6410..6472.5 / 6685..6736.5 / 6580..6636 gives -1.9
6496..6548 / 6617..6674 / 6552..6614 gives -3.1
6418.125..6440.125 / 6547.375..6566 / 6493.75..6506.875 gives 2.2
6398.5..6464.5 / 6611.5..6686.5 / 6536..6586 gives 1.7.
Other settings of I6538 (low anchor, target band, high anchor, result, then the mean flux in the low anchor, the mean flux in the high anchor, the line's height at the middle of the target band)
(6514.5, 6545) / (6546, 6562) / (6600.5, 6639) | 0.03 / 13.6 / 14.7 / 13.9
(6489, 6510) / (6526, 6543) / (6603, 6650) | -0.10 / 12.1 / 14.5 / 12.8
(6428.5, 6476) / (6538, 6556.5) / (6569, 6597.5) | 0.02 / 13.8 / 13.8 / 13.8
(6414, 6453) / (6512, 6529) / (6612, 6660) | 0.07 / 13.9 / 14.1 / 14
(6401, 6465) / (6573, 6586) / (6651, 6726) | 0.06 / 13.7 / 14.4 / 14.1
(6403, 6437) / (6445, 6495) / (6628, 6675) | 0.01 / 13.6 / 13.5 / 13.6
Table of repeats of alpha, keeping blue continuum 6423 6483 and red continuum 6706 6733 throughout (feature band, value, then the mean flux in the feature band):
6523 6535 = -0.21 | 14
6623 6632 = -0.64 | 14.7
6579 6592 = -0.26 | 14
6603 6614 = -0.85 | 14.8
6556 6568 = -0.35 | 14.1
